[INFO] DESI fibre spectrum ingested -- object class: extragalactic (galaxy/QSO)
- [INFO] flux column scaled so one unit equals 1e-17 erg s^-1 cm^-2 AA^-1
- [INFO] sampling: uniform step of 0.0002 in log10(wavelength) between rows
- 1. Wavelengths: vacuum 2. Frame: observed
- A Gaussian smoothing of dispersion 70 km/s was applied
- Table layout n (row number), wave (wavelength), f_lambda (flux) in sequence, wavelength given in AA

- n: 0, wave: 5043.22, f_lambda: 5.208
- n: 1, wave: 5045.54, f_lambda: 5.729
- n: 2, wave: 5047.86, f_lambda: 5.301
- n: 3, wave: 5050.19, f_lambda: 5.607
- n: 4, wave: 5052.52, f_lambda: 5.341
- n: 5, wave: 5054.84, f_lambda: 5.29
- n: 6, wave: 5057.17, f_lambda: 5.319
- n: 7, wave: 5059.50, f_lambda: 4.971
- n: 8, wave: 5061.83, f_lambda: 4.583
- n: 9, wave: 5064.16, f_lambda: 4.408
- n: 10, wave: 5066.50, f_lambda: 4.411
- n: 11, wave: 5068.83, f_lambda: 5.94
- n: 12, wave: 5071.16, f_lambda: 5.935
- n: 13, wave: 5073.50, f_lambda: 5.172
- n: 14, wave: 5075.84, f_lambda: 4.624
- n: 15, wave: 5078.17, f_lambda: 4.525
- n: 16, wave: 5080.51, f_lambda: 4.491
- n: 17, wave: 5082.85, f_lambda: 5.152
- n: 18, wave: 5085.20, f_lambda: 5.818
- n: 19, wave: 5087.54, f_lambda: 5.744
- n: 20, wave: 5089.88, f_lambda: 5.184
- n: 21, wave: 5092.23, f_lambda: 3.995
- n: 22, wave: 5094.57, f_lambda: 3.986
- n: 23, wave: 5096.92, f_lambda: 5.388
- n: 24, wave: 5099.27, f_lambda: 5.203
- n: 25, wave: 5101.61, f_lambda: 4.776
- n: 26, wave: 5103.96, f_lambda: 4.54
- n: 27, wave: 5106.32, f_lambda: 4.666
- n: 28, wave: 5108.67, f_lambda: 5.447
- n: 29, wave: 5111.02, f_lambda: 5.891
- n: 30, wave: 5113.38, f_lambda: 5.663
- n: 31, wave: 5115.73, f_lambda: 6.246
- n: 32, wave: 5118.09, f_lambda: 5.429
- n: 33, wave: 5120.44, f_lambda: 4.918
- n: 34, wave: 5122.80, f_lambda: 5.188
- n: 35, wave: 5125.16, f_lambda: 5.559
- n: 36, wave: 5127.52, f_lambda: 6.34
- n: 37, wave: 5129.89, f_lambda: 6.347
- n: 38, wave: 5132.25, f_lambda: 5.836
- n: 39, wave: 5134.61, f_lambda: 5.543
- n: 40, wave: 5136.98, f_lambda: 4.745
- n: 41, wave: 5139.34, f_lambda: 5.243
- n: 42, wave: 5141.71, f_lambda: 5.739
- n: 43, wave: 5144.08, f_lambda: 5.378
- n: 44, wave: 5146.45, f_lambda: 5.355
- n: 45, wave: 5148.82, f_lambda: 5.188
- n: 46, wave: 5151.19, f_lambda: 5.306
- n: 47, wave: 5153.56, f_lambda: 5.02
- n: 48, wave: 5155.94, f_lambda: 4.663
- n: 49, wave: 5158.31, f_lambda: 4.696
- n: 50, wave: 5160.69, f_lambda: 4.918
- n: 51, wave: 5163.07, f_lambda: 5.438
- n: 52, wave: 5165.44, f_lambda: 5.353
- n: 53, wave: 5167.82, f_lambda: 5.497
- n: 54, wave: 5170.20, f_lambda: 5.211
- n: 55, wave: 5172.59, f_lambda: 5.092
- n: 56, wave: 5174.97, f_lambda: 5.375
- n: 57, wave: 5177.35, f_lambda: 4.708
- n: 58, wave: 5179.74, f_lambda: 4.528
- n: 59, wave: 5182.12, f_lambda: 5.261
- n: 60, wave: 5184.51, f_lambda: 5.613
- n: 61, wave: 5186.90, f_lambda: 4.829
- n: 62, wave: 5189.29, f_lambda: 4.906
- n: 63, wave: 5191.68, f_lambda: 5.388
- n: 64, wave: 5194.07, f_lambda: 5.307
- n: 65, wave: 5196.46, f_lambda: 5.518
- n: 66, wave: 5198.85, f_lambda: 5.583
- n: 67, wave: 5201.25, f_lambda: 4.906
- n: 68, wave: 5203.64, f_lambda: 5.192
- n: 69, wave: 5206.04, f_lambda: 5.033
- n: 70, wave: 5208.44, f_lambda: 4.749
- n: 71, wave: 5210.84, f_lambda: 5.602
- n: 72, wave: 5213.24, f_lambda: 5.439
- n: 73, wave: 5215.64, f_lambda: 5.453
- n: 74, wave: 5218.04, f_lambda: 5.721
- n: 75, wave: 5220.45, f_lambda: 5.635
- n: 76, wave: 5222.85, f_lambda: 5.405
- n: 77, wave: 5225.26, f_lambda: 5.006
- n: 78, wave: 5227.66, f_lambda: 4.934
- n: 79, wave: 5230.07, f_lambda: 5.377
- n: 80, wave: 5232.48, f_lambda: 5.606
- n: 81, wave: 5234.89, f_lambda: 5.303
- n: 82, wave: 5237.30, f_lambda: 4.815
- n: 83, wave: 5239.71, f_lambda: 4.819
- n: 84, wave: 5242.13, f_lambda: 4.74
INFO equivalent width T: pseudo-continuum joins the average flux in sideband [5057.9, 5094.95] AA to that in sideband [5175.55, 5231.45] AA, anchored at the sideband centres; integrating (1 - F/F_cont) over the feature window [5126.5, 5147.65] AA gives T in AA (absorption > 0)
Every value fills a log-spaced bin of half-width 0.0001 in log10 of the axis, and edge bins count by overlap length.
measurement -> -2.2 AA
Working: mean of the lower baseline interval 4.96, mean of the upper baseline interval 5.22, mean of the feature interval 5.61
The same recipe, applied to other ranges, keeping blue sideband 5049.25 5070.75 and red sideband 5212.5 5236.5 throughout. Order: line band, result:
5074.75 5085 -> 0.7 AA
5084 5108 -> 1.1 AA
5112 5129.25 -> -1.4 AA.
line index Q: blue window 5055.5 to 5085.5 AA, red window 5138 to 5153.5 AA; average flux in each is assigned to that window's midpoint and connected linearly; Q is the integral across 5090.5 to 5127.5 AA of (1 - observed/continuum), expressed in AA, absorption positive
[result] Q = 0.1 AA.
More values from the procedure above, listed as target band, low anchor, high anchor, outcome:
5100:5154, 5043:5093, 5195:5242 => -2.4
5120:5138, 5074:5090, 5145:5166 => -1.8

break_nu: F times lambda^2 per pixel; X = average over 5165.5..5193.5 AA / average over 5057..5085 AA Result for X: 1.1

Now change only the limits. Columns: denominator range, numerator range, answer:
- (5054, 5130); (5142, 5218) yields 1.04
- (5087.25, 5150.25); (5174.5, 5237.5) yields 1.02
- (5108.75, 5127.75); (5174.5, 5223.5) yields 0.96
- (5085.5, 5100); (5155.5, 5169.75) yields 1.06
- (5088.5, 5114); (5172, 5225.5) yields 1.09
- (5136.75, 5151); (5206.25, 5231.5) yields 1.03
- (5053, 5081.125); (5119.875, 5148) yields 1.14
